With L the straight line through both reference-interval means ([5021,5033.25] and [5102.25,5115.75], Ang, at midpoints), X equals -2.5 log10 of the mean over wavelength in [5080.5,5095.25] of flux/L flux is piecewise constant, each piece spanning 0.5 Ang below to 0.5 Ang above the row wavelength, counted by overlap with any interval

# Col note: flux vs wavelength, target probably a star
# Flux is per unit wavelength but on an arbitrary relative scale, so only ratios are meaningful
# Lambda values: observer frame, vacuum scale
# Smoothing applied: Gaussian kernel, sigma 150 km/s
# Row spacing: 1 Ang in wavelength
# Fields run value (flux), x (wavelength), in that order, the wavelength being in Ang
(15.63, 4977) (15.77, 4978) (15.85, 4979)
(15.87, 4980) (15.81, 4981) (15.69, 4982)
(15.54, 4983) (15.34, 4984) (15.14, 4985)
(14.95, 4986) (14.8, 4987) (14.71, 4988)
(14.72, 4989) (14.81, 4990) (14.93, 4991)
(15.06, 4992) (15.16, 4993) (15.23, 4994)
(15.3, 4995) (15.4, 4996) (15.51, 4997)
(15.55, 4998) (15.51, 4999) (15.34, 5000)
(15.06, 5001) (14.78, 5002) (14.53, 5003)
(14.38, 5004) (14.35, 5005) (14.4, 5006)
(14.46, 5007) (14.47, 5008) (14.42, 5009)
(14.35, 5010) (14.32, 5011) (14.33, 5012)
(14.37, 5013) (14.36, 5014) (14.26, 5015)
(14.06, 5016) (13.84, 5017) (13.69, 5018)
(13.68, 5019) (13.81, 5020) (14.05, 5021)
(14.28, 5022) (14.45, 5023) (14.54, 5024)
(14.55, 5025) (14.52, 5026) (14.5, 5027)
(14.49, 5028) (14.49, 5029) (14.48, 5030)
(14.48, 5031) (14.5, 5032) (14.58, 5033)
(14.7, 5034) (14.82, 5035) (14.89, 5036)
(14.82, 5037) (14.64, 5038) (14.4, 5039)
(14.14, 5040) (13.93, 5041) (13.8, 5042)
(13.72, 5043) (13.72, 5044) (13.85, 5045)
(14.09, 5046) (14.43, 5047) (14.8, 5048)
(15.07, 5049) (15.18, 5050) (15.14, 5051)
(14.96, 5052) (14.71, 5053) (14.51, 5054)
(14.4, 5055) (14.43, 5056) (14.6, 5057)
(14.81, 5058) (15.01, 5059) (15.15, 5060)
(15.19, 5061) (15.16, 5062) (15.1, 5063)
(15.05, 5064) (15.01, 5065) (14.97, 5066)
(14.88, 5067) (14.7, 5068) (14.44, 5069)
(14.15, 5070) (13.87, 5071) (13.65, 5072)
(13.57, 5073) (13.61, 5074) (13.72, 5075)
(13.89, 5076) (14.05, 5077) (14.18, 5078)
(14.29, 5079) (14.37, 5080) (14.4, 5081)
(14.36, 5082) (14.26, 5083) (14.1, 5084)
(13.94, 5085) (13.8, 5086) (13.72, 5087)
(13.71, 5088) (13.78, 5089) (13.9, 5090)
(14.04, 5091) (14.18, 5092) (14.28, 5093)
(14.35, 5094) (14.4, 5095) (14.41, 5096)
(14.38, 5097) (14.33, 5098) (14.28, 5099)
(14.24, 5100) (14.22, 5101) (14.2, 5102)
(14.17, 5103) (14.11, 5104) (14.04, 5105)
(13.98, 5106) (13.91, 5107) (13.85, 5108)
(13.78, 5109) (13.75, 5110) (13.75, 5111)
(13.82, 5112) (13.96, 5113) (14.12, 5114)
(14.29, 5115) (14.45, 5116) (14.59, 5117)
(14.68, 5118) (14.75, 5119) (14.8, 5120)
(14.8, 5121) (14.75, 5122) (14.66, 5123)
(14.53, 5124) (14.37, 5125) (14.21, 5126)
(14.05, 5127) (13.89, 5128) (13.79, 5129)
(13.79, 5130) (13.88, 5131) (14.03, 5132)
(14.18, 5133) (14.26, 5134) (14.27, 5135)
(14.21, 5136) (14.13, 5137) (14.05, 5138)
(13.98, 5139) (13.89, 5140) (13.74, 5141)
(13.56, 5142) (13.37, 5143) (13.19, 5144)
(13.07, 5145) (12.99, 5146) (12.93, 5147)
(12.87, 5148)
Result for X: 0.002 mag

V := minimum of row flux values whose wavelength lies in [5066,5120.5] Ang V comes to 13.57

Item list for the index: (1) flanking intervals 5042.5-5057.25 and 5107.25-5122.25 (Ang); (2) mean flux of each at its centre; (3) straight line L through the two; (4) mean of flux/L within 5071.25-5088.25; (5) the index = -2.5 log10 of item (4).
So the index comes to 0.03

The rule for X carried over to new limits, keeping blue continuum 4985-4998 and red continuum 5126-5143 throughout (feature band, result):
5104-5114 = 0.02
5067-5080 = 0.03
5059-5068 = -0.04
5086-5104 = 0.01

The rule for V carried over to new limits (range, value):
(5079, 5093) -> 13.71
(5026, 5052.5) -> 13.72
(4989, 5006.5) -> 14.35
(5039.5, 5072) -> 13.65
